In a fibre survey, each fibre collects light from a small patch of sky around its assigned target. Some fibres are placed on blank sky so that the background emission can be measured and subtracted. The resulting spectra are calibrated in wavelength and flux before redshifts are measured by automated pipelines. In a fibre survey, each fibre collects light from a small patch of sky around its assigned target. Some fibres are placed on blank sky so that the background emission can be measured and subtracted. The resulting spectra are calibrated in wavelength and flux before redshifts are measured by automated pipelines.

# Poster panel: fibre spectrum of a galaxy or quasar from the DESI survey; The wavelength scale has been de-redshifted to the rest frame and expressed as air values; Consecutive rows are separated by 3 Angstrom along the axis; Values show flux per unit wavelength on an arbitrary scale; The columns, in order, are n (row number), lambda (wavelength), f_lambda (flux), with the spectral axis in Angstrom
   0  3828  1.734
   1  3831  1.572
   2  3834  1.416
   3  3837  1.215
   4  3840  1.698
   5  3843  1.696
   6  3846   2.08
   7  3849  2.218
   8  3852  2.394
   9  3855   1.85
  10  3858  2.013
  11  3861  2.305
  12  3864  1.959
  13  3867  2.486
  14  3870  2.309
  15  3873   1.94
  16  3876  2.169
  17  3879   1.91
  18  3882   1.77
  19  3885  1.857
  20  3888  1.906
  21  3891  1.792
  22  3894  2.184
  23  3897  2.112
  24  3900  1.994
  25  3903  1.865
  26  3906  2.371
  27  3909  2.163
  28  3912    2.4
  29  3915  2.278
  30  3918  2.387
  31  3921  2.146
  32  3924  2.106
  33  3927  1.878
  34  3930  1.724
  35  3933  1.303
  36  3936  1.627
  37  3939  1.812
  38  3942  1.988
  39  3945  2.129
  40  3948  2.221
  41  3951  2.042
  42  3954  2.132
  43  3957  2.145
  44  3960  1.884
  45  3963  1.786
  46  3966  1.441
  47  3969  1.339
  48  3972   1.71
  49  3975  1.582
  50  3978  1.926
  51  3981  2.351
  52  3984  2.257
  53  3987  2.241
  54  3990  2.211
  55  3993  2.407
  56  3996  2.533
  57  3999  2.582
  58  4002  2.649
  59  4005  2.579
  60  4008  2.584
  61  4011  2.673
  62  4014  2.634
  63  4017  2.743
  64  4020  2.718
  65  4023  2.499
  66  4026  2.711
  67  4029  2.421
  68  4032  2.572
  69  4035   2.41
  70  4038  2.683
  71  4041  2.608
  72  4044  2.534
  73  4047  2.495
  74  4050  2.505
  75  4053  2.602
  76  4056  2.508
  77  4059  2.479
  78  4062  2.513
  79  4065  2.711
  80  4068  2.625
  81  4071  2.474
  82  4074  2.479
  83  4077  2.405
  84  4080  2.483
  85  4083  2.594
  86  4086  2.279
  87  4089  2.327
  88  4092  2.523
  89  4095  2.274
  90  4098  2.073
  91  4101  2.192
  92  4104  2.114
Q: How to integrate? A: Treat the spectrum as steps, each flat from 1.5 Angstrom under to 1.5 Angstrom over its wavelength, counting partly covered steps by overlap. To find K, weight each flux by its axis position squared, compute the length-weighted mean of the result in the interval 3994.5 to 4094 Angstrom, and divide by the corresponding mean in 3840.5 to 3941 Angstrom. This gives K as 1.4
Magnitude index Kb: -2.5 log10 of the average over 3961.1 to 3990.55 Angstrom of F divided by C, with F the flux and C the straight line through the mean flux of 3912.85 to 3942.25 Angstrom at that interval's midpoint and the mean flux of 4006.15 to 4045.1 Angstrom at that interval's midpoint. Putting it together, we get 0.21 mag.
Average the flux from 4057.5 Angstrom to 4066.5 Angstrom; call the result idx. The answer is 2.57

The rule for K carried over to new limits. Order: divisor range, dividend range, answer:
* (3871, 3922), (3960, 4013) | 1.09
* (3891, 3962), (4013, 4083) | 1.34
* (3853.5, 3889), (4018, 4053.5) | 1.37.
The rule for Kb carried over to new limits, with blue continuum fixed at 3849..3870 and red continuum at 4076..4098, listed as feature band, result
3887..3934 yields 0.092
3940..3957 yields 0.082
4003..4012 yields -0.130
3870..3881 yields 0.082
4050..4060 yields -0.075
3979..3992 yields 0.019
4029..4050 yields -0.085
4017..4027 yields -0.142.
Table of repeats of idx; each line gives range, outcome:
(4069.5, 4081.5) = 2.46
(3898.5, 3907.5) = 2.08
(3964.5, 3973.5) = 1.5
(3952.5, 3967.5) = 1.88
